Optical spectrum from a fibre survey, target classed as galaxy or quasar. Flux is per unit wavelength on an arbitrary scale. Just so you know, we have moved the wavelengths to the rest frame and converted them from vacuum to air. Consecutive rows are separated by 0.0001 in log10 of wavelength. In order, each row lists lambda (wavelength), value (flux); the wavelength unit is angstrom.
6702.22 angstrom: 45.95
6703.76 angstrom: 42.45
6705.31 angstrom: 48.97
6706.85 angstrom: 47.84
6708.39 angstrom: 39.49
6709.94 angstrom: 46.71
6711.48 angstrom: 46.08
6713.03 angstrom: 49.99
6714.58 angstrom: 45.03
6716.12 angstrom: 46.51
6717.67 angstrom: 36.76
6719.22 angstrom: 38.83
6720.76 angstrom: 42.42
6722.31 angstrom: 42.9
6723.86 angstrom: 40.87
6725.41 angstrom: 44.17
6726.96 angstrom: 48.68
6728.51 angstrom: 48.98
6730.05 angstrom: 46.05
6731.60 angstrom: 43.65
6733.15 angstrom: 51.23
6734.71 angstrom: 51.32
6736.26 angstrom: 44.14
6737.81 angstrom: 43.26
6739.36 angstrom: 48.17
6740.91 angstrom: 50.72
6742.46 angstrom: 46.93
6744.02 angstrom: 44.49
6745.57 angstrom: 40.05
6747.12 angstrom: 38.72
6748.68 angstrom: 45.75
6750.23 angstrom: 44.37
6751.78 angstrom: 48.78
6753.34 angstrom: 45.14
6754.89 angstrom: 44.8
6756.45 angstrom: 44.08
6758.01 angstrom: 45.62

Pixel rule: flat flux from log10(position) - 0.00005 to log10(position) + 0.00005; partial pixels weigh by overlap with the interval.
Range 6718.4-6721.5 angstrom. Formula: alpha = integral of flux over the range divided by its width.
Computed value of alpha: 40.6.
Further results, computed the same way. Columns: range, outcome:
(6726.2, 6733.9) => 47.8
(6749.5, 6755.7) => 45.8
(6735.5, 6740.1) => 45.2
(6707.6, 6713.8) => 45.6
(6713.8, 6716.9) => 45.7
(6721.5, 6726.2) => 42.6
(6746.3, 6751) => 42.9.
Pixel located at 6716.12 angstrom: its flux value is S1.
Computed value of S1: 46.51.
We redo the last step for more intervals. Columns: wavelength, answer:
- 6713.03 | 49.99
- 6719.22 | 38.83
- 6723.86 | 40.87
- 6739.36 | 48.17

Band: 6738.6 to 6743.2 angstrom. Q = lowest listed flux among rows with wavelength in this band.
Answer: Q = 46.93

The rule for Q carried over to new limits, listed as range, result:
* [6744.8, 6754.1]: 38.72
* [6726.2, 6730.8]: 46.05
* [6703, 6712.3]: 39.49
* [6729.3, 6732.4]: 43.65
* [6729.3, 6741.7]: 43.26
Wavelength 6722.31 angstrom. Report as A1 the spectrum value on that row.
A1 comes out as 42.9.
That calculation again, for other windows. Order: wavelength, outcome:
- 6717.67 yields 36.76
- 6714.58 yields 45.03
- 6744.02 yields 44.49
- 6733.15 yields 51.23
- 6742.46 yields 46.93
